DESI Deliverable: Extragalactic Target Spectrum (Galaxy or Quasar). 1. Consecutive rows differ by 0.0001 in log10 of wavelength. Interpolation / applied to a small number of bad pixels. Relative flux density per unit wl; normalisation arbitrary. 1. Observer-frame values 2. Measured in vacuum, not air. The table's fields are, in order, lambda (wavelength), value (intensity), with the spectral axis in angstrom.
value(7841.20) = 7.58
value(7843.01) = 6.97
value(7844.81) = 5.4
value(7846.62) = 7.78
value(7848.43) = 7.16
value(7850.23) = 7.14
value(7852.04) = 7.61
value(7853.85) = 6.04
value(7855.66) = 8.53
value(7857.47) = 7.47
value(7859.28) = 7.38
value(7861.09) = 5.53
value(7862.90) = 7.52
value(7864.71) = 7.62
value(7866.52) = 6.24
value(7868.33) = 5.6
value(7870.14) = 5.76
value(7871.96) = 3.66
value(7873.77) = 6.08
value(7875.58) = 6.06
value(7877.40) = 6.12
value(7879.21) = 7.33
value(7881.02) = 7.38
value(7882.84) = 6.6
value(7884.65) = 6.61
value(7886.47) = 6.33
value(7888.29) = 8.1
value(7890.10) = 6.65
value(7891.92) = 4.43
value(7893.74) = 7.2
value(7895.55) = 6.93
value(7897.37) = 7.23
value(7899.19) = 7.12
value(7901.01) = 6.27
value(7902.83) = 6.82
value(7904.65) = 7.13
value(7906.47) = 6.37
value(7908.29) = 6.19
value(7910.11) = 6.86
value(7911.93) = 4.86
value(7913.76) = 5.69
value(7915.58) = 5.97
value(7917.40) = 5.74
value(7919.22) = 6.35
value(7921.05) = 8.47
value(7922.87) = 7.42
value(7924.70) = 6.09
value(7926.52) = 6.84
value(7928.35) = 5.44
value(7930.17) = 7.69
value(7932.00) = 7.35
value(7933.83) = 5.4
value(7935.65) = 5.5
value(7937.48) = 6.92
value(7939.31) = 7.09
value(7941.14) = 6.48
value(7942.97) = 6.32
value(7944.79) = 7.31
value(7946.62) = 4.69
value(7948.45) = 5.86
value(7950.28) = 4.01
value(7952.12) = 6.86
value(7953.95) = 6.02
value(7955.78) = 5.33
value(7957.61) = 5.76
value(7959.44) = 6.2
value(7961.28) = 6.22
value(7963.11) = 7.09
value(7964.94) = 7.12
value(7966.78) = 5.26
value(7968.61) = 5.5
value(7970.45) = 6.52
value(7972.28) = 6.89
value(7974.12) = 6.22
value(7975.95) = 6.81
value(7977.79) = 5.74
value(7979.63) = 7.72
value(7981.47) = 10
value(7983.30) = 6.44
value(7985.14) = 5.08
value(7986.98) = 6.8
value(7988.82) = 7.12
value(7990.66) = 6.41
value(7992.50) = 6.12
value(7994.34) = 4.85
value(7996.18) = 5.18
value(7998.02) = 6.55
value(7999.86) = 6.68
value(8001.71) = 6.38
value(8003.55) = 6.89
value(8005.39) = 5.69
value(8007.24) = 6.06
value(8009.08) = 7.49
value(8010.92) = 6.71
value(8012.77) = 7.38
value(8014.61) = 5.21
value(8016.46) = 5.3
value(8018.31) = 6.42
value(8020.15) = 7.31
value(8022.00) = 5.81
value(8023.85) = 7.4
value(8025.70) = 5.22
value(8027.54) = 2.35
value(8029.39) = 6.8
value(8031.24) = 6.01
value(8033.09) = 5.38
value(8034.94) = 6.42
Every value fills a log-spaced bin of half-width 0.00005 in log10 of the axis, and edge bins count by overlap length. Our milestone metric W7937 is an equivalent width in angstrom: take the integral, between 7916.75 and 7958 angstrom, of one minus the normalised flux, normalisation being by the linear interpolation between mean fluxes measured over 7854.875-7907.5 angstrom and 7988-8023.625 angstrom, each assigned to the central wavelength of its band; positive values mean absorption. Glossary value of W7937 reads 1.1 angstrom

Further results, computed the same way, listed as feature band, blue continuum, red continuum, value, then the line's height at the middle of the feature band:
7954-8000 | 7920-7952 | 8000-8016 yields 0.4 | 6.43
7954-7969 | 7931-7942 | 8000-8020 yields 0.8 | 6.44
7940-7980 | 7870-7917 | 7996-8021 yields 1.5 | 6.4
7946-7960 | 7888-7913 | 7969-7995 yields 2.1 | 6.59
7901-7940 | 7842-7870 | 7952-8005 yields 0.9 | 6.63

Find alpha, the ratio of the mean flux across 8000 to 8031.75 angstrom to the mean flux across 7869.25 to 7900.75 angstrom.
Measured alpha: 0.96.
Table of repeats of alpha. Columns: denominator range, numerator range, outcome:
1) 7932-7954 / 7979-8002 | 1.08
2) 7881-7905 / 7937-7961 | 0.90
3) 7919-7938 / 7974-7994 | 1.01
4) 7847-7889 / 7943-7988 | 0.94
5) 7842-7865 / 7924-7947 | 0.91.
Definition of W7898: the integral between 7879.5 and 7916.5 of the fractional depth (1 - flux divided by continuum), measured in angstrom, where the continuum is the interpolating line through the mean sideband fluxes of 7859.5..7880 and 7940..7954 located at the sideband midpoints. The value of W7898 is -2.8 angstrom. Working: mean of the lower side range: 6.17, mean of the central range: 6.55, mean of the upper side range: 5.96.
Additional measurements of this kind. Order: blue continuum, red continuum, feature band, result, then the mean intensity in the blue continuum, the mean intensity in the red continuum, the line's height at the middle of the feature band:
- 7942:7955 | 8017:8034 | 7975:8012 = -4.3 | 5.86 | 5.84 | 5.85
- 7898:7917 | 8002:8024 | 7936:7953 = 0.6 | 6.32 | 6.44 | 6.36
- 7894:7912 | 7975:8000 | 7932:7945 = 0.3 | 6.68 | 6.53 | 6.62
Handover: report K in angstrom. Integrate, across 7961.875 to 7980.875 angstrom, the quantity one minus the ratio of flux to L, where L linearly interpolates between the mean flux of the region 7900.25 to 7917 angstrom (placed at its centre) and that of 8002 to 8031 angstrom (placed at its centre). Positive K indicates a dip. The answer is -1.1 angstrom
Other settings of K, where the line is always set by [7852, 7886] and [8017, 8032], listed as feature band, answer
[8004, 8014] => -1.1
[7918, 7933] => -1.4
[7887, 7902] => -0.7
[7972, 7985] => -2.0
